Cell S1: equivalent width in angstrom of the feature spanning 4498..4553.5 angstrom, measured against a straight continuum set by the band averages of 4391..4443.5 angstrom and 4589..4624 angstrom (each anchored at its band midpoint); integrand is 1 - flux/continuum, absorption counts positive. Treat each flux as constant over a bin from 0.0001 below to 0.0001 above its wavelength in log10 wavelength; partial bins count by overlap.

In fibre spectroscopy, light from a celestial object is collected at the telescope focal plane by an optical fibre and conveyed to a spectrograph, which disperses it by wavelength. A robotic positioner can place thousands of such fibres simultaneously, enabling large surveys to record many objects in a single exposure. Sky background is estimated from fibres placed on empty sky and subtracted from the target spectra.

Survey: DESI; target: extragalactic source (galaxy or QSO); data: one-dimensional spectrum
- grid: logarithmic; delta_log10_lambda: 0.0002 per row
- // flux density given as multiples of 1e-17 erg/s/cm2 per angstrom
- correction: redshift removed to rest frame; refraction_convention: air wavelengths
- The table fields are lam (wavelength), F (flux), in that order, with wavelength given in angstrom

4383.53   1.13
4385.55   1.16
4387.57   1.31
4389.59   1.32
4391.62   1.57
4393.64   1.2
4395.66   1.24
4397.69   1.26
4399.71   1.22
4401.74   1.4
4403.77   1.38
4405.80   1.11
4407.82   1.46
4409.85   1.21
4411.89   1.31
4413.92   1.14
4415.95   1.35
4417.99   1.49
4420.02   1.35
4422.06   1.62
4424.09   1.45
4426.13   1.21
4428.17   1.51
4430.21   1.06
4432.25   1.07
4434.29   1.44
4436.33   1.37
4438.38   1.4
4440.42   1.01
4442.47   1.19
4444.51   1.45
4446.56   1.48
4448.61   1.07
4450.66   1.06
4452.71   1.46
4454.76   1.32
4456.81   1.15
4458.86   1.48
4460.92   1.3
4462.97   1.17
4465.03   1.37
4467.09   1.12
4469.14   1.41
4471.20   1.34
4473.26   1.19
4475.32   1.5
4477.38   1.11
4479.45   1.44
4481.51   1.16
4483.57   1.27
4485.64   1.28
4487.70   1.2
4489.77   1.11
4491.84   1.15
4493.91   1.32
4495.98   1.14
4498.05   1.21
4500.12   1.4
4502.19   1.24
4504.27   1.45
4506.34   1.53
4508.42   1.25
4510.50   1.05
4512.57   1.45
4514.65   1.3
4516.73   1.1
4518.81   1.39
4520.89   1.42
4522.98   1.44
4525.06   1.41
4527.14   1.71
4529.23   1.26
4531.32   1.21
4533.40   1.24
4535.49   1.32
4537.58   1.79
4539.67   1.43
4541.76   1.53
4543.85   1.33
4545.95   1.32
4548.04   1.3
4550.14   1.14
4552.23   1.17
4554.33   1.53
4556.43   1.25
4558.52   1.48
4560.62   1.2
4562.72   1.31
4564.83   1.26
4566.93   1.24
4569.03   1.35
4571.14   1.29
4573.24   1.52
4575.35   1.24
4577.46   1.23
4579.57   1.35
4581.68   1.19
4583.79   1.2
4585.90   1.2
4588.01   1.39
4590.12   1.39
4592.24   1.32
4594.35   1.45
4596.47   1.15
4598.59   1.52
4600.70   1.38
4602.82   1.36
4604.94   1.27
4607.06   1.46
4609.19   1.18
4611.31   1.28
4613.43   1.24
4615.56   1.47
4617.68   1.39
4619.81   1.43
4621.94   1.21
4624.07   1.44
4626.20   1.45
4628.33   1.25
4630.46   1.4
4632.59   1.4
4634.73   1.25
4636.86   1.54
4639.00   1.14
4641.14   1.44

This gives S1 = -0.9 angstrom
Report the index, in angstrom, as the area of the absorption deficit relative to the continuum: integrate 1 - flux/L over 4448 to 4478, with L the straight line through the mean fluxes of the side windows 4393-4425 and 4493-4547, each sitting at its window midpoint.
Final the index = 1.5 angstrom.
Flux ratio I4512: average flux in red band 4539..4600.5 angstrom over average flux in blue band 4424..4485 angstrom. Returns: 1.03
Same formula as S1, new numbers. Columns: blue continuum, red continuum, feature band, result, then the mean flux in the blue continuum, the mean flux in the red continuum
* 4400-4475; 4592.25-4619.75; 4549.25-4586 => 1.3 angstrom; 1.3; 1.35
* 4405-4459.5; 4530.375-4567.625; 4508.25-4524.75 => 0.3 angstrom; 1.3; 1.34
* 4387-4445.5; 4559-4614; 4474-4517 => 1.3 angstrom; 1.31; 1.31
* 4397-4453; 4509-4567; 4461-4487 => 0.8 angstrom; 1.3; 1.34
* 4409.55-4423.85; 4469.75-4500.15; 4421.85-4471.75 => 0.8 angstrom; 1.37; 1.25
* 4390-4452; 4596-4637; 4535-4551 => -0.8 angstrom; 1.3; 1.35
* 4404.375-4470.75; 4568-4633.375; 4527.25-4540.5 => -0.8 angstrom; 1.3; 1.34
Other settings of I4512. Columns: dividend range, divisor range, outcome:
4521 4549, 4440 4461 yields 1.10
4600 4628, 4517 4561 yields 0.98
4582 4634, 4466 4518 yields 1.06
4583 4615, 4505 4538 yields 0.97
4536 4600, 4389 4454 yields 1.02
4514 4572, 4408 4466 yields 1.03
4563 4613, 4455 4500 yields 1.04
